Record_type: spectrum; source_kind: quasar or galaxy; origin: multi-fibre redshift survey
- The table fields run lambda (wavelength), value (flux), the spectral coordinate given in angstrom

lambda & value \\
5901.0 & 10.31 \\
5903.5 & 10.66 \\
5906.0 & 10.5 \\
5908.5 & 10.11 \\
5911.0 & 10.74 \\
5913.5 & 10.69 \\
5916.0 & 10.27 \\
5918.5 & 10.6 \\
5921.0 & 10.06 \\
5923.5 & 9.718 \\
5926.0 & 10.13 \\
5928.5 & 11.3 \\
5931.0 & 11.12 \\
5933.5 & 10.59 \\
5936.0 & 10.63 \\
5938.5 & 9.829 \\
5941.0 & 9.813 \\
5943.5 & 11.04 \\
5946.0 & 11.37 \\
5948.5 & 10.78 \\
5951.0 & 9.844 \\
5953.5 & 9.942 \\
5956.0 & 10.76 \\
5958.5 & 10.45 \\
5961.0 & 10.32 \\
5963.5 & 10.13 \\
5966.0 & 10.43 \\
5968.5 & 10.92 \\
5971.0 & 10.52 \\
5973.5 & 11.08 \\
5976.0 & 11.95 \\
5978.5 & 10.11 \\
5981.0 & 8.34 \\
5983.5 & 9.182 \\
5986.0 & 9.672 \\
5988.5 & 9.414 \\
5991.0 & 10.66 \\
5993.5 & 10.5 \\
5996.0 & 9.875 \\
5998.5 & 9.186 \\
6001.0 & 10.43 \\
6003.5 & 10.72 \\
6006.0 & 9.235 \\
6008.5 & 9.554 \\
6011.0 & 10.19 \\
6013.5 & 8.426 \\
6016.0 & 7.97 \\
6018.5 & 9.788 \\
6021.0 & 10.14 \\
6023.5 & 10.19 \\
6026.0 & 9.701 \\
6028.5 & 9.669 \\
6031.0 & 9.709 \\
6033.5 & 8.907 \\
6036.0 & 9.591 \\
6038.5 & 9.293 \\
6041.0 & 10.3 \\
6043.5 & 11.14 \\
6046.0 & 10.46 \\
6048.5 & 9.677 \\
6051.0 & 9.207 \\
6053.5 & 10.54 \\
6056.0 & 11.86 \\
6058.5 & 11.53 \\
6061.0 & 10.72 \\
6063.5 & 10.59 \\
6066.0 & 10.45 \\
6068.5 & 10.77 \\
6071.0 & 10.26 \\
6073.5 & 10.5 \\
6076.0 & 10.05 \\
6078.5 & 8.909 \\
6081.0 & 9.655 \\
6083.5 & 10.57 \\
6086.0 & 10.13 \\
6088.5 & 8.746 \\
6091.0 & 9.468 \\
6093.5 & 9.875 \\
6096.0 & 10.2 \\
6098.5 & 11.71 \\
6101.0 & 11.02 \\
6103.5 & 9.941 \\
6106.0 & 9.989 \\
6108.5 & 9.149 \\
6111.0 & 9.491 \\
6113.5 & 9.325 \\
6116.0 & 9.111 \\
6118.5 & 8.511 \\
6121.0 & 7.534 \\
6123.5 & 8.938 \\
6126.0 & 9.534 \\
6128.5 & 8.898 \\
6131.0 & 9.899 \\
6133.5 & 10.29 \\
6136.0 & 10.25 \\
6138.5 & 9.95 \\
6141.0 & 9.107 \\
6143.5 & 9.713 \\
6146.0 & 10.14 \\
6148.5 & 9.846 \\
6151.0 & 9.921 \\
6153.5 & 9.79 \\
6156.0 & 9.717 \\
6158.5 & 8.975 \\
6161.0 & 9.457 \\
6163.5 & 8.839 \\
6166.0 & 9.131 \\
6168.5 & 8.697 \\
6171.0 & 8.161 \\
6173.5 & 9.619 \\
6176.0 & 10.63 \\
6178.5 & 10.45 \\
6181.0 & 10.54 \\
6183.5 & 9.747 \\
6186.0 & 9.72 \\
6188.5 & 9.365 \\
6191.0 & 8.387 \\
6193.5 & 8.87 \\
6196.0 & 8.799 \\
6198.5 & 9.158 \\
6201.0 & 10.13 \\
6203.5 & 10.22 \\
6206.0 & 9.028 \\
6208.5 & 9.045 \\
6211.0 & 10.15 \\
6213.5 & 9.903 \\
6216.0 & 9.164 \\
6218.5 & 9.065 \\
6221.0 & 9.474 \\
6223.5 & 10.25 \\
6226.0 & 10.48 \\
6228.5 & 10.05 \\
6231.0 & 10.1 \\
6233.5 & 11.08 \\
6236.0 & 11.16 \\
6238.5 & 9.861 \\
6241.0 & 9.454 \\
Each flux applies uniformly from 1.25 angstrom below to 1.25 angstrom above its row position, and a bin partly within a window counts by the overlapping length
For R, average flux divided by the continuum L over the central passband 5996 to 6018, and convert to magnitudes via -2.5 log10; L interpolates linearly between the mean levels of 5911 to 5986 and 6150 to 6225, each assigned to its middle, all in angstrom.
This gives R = 0.08 mag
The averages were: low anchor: 10.4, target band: 9.5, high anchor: 9.48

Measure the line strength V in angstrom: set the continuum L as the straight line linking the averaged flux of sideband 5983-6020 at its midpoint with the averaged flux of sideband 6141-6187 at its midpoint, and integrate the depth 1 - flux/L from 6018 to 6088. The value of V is -3.61 angstrom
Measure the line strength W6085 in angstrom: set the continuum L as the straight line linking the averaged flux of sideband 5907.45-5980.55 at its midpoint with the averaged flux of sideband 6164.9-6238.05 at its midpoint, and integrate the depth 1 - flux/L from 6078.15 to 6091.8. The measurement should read 0.6 angstrom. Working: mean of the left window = 10.5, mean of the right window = 9.68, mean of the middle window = 9.63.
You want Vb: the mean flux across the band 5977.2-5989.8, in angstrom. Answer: 9.36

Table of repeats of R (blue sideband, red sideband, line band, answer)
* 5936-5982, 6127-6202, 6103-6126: 0.08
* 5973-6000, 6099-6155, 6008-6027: 0.04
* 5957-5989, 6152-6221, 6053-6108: -0.05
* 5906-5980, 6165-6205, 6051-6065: -0.09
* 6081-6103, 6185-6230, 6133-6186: 0.01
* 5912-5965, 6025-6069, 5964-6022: 0.04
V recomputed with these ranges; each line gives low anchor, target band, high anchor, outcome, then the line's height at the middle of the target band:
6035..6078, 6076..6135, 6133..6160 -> 2.6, 10.1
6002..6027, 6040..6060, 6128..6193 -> -2.1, 9.6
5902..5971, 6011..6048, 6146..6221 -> 1.5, 10.1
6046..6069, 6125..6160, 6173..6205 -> 0.9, 9.99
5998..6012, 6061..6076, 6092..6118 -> -0.9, 9.93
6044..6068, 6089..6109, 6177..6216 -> 0.2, 10.3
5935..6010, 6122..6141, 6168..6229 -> 0.3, 9.76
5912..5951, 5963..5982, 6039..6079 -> 0.0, 10.5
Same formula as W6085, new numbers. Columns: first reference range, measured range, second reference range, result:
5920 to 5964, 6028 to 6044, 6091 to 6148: 0.45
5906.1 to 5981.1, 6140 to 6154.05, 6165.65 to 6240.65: 0.14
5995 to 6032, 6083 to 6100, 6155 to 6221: -0.97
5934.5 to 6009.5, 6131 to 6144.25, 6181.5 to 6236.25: -0.03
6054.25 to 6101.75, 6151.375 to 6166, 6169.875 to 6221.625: 0.61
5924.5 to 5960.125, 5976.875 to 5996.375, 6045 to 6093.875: 1.24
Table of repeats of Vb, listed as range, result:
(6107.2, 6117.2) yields 9.27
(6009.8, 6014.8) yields 9.29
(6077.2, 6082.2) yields 9.29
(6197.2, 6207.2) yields 9.63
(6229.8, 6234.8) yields 10.6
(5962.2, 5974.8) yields 10.6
